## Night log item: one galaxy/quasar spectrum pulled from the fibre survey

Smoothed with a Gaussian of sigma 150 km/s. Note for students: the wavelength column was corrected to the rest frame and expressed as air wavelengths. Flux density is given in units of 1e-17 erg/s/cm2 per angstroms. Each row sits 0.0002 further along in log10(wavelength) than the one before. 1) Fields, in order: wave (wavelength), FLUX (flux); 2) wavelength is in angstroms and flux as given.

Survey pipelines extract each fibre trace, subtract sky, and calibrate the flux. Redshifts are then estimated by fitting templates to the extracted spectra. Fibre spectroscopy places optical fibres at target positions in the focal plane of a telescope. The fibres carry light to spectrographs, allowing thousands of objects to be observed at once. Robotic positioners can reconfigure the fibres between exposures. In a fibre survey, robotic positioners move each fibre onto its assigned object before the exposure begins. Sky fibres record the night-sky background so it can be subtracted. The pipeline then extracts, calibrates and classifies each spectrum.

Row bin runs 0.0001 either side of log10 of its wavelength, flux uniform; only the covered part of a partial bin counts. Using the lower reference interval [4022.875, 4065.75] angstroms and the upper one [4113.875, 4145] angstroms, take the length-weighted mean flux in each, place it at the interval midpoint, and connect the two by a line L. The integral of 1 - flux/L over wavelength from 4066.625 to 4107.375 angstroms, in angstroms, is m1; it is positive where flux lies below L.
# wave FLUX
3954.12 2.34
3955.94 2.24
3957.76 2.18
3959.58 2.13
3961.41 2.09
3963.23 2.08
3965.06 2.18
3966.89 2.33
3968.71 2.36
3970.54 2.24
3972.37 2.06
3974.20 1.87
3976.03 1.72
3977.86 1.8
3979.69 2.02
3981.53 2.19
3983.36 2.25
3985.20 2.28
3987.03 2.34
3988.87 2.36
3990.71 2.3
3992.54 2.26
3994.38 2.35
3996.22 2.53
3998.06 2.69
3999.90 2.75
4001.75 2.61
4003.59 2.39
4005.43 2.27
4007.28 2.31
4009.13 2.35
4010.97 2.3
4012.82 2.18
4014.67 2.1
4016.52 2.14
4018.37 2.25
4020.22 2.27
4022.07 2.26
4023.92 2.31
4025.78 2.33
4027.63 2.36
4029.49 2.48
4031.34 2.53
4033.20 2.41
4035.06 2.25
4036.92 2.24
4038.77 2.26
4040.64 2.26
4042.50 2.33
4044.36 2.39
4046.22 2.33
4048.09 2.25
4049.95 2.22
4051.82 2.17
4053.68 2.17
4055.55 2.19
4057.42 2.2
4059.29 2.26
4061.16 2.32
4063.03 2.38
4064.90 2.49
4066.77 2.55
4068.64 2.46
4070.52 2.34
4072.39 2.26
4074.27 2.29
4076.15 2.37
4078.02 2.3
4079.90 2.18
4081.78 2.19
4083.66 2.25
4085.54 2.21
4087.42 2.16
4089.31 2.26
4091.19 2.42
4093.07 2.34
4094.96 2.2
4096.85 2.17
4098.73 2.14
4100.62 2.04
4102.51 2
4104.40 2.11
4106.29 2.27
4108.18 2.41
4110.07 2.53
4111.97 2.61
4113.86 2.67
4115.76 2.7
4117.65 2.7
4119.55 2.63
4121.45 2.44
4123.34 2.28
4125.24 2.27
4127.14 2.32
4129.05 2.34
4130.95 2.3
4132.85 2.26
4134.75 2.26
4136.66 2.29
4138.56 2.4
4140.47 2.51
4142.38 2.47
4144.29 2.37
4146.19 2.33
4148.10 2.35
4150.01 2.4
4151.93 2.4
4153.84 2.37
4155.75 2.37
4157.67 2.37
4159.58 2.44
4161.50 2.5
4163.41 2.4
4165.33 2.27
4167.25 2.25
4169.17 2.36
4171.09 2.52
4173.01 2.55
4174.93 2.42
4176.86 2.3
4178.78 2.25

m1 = 2.0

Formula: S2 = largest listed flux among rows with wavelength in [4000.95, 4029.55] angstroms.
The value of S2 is 2.61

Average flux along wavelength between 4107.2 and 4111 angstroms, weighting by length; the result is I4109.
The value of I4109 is 2.47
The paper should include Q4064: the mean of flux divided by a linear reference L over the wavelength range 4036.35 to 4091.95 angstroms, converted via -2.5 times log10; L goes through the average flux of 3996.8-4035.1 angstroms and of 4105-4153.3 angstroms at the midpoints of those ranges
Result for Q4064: 0.04 mag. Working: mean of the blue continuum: 2.36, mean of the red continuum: 2.42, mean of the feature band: 2.29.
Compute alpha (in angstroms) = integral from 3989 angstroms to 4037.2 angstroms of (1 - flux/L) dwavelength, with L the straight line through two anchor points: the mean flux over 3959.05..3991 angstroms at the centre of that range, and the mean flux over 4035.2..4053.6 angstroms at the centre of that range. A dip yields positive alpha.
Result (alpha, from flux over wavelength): -3.2 angstroms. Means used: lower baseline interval 2.14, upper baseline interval 2.27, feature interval 2.36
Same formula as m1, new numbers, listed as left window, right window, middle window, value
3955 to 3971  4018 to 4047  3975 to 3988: 0.9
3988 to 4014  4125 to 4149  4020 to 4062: 1.6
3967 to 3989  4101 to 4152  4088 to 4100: 0.4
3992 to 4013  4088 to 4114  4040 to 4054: 0.6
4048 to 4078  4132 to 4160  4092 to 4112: 0.8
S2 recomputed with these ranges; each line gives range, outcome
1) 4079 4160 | 2.7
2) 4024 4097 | 2.55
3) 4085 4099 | 2.42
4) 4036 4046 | 2.39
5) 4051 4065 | 2.49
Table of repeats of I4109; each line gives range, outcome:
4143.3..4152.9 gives 2.37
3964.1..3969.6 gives 2.29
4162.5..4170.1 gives 2.32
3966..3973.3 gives 2.25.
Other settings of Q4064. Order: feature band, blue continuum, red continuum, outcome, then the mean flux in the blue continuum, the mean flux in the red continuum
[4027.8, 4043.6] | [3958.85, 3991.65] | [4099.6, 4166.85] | -0.05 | 2.14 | 2.38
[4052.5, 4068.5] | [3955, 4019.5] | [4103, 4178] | 0.00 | 2.24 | 2.4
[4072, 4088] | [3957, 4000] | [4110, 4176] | 0.04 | 2.21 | 2.42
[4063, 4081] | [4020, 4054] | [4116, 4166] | -0.01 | 2.31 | 2.39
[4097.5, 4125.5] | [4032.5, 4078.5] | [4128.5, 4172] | -0.02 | 2.31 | 2.37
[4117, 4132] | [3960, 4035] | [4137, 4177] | -0.01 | 2.27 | 2.4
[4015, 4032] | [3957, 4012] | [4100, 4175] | -0.01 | 2.25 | 2.39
